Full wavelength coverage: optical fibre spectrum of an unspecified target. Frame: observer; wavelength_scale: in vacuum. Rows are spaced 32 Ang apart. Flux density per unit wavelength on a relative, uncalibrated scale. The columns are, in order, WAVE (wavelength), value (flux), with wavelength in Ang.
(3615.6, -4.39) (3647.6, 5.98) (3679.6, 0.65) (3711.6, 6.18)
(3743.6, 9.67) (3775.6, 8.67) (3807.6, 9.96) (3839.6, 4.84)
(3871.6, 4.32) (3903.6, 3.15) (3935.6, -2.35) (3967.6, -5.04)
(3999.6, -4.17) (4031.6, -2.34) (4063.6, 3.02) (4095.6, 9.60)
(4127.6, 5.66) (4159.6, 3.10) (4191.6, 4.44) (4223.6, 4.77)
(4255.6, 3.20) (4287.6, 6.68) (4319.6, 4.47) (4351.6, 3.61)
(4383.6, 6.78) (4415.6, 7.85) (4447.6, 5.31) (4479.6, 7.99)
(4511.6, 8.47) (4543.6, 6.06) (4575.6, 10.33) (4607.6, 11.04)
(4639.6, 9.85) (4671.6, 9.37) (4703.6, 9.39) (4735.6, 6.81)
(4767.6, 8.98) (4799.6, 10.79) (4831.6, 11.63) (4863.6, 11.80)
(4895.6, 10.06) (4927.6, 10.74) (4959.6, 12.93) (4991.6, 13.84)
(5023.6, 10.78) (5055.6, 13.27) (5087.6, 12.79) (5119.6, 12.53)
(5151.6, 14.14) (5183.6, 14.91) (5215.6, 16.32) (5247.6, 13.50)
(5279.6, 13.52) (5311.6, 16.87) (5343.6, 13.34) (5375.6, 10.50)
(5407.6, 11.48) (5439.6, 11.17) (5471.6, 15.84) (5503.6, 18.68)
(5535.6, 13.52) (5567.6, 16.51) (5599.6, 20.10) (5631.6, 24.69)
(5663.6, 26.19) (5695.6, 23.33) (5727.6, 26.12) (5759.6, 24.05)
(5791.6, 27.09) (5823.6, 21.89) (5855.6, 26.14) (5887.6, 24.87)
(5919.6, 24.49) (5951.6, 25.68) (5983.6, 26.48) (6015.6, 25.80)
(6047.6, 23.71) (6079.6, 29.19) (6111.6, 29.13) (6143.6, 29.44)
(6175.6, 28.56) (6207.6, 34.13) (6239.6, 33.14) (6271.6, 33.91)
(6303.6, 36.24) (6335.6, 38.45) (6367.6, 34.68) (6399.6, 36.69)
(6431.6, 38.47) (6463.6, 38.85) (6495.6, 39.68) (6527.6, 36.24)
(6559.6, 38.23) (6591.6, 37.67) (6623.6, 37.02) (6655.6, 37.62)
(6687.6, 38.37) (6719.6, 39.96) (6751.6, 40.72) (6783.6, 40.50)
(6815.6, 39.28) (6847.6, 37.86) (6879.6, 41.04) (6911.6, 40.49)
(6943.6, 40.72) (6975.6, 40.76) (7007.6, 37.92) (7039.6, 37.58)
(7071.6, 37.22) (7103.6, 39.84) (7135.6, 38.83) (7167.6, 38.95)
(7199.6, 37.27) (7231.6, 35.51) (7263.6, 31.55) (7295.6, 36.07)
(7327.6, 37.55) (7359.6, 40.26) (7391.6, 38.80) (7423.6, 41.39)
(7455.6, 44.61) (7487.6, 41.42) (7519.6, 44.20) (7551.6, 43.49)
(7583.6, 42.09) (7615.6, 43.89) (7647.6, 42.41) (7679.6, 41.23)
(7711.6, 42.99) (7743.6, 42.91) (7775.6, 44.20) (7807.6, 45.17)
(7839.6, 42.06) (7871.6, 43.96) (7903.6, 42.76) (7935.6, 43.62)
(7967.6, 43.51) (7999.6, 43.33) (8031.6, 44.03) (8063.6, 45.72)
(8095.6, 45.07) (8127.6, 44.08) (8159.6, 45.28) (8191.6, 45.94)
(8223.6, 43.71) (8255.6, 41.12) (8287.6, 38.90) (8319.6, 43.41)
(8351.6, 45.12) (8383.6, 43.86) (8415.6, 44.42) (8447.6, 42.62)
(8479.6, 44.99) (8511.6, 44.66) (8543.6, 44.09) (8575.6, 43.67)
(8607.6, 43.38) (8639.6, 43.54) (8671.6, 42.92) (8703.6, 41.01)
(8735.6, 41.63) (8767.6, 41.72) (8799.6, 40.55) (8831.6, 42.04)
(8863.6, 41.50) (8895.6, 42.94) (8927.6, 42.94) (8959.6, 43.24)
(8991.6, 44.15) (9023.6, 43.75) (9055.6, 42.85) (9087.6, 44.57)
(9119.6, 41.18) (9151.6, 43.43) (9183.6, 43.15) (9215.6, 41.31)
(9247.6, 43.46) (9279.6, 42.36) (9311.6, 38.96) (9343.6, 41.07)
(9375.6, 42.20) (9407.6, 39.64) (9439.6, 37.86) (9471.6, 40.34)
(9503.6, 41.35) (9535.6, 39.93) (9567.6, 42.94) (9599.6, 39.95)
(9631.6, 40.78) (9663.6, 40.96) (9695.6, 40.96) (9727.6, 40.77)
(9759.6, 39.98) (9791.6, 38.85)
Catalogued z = 0.40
